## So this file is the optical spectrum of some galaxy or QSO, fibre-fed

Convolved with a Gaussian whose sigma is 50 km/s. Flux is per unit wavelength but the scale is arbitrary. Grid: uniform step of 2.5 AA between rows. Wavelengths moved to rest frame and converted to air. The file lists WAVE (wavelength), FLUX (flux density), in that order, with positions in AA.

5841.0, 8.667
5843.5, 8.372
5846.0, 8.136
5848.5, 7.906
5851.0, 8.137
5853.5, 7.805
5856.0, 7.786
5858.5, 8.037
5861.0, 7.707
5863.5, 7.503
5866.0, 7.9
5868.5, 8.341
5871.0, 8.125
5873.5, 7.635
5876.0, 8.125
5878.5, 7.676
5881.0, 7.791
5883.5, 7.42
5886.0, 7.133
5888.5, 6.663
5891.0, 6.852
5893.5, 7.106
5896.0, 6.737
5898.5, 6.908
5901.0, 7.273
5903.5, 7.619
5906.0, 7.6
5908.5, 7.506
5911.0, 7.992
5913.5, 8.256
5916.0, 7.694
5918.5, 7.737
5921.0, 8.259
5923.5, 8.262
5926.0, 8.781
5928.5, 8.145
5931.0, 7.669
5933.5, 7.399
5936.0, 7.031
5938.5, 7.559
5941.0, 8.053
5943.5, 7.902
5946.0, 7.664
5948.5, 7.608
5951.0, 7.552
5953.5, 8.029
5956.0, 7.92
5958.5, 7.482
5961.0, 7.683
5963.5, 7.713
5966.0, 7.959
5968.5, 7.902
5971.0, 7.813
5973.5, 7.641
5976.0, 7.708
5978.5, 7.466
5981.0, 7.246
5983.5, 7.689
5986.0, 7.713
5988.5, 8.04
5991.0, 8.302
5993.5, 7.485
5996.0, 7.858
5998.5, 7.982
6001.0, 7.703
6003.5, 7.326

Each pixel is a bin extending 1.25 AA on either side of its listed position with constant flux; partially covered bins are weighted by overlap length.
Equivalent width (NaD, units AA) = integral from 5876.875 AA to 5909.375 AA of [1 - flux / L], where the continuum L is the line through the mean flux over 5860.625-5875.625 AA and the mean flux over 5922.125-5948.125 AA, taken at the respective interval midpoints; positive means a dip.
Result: 2.5 AA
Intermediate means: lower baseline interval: 7.89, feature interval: 7.26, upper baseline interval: 7.84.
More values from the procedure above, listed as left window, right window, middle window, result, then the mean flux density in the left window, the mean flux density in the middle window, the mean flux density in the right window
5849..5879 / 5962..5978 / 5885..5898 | 1.6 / 7.9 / 6.89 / 7.77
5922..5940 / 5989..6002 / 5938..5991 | 0.8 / 7.84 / 7.75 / 7.88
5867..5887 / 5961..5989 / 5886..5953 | 1.3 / 7.79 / 7.6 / 7.71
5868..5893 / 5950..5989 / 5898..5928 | -1.0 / 7.54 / 7.85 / 7.72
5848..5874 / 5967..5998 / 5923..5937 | -0.1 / 7.91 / 7.88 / 7.75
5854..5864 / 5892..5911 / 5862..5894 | 0.0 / 7.78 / 7.57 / 7.29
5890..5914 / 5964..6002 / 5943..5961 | -0.3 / 7.36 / 7.73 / 7.77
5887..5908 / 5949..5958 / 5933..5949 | 0.1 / 7.11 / 7.61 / 7.79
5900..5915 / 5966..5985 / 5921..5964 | -0.7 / 7.71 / 7.81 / 7.66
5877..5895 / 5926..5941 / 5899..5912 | -0.2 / 7.24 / 7.55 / 7.7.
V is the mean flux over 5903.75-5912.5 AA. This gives 7.71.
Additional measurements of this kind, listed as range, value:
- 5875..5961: 7.63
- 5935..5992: 7.73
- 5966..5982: 7.66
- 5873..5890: 7.48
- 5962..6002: 7.76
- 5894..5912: 7.36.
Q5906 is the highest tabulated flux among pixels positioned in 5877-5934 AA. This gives 8.781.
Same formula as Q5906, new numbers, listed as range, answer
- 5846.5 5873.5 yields 8.341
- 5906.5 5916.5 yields 8.256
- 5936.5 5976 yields 8.053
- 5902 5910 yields 7.619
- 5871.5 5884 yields 8.125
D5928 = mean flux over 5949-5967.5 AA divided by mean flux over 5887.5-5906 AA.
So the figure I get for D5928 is 1.1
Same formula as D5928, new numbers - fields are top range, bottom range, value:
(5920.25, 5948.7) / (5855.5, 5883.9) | 1.00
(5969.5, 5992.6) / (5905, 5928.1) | 0.96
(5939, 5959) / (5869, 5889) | 1.02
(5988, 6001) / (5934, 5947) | 1.04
